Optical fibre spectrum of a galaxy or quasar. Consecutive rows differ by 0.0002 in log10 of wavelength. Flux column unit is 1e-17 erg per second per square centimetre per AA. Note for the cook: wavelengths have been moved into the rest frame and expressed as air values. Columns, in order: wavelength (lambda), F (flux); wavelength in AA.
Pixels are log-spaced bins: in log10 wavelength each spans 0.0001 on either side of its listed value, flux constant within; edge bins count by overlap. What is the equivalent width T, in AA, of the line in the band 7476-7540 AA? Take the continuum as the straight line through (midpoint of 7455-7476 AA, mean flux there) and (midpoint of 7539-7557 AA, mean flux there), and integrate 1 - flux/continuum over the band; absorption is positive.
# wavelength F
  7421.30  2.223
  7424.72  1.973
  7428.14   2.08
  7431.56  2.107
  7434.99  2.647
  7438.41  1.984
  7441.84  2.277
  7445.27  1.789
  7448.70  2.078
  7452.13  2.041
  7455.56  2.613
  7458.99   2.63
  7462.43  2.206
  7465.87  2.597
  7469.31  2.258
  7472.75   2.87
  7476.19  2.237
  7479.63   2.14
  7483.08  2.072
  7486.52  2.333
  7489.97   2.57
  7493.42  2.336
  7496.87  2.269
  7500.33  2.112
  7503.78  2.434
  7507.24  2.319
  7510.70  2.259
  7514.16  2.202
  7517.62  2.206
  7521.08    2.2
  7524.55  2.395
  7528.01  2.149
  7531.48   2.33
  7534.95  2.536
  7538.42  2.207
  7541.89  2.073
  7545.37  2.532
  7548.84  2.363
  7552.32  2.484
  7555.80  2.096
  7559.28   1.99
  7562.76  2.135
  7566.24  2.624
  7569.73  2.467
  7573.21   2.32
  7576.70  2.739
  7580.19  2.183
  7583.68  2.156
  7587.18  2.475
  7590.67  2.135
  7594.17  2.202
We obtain 3.2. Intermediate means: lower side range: 2.5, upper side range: 2.31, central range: 2.28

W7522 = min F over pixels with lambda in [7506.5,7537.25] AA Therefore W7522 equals 2.149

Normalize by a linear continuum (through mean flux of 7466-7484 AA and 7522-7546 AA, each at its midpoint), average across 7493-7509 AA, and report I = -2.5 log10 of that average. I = 0.02 mag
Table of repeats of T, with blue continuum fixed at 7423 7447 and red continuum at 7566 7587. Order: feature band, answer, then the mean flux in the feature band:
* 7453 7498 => -3.8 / 2.39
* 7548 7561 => 0.7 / 2.22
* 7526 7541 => 0.2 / 2.29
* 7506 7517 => 0.1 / 2.25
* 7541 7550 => 0.0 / 2.34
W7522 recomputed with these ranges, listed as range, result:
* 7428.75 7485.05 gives 1.789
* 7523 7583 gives 1.99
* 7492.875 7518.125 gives 2.112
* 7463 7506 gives 2.072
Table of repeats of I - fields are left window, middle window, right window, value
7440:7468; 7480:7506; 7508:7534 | -0.01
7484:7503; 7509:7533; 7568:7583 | 0.05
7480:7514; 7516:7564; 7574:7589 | 0.03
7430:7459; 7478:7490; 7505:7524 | 0.00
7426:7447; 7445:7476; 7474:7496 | -0.07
